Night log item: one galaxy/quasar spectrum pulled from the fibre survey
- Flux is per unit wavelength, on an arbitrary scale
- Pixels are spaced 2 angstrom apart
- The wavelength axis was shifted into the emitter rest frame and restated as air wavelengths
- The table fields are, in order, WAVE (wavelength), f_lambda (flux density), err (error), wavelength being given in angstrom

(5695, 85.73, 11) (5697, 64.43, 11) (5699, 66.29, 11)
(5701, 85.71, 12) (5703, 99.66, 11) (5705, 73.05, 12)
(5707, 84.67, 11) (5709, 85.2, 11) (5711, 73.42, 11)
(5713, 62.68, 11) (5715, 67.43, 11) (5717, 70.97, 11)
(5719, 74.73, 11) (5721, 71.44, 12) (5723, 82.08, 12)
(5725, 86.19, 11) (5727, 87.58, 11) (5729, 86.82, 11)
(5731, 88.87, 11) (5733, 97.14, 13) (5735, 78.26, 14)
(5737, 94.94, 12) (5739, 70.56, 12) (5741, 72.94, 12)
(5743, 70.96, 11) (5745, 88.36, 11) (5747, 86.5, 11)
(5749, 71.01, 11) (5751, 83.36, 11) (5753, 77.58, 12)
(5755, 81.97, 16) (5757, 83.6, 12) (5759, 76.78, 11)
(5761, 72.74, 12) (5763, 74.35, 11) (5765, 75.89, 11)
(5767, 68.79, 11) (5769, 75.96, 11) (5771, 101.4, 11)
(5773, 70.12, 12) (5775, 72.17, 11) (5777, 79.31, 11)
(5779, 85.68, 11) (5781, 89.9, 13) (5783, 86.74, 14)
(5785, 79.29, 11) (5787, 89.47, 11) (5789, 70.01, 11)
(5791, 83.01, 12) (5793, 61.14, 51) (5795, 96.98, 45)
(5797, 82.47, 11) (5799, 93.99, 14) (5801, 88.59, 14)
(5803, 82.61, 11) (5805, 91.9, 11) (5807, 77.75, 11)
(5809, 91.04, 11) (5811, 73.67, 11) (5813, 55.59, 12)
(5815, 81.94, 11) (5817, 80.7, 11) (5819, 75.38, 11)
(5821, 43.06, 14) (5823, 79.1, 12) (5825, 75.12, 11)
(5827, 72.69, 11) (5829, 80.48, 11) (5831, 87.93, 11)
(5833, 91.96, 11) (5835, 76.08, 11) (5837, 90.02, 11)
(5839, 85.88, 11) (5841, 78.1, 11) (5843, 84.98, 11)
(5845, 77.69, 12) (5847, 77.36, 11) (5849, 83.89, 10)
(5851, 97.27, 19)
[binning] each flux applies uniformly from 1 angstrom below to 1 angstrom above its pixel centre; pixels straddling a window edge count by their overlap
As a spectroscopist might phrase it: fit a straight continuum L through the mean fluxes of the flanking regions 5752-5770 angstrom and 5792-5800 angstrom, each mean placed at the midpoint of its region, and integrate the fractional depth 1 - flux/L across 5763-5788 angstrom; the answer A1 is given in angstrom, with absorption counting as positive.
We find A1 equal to -0.5 angstrom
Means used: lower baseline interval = 76.4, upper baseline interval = 83.6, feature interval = 81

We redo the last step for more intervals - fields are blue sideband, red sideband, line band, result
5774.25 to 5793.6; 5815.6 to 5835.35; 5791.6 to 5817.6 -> -1.1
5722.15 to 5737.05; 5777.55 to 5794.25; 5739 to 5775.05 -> 2.7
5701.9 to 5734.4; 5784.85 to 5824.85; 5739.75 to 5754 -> 0.3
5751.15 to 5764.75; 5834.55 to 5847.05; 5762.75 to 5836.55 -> 0.3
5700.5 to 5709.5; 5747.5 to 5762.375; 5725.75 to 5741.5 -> -0.7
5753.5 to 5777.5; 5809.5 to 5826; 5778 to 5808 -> -3.9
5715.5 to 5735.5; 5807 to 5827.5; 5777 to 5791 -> -1.2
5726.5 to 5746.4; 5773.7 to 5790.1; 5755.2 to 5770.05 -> 1.2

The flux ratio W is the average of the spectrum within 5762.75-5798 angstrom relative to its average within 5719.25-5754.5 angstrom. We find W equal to 1.0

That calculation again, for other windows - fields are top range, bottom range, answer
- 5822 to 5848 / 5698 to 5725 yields 1.06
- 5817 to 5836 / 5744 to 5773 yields 0.96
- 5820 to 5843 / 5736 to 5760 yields 0.98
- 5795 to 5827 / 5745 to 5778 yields 1.00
